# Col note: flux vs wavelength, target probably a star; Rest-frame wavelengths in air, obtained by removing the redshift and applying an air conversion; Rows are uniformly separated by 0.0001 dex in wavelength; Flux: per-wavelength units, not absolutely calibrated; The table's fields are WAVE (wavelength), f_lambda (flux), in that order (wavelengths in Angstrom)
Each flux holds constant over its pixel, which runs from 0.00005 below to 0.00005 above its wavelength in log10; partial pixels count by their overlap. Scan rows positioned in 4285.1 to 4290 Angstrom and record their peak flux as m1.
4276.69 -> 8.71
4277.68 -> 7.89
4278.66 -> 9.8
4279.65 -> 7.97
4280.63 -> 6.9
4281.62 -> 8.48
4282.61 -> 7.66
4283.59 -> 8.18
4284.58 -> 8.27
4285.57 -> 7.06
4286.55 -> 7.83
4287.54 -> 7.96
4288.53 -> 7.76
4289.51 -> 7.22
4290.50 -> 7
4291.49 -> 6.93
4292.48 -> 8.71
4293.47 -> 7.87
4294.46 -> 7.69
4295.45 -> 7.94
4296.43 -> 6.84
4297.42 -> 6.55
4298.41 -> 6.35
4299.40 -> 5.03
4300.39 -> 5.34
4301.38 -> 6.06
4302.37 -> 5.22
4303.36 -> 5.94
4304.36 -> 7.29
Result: 7.96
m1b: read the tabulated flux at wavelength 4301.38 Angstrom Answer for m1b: 6.06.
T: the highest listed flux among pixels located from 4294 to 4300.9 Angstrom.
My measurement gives 7.94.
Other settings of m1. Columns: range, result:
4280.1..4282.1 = 8.48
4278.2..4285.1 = 9.8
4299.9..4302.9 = 6.06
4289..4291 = 7.22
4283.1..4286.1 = 8.27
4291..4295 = 8.71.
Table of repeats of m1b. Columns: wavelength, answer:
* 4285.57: 7.06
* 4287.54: 7.96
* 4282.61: 7.66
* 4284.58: 8.27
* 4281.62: 8.48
